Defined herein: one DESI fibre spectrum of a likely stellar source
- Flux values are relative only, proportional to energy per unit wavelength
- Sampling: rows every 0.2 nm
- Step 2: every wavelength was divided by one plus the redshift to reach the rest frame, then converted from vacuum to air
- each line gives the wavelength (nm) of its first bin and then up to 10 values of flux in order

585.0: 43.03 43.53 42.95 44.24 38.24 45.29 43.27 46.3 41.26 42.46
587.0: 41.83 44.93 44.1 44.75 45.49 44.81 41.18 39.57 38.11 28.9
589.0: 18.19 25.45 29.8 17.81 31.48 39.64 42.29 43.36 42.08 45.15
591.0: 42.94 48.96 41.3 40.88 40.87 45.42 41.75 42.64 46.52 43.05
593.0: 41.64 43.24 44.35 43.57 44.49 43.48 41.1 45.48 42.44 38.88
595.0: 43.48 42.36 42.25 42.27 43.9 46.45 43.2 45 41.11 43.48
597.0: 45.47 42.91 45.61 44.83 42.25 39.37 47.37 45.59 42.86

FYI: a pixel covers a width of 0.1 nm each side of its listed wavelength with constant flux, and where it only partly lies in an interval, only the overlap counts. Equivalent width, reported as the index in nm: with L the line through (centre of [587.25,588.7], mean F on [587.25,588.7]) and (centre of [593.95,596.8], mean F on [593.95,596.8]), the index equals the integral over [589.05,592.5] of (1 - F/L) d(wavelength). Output 0.33 nm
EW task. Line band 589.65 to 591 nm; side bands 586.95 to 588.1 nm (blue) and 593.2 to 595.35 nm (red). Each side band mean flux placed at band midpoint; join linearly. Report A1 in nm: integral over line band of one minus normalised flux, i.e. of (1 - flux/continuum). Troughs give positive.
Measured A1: 0.118 nm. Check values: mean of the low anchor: 44.4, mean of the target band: 40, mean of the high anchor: 43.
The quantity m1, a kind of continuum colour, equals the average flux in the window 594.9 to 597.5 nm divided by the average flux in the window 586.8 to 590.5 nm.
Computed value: 1.2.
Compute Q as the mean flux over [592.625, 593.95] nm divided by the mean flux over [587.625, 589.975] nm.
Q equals 1.3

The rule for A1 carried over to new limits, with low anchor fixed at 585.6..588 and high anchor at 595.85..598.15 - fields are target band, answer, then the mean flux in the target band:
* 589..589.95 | 0.38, 26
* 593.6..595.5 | 0.04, 42.7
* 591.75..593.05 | 0.01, 43.3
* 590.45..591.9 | 0.01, 43.2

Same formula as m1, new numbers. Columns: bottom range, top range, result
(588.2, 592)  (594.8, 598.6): 1.18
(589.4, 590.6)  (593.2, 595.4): 1.22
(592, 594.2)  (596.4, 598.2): 1.00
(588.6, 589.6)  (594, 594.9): 1.62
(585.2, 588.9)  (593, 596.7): 1.02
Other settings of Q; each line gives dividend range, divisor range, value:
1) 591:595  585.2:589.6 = 1.10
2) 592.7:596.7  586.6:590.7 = 1.15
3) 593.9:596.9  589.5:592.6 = 1.06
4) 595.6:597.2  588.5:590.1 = 1.53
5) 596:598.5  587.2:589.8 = 1.25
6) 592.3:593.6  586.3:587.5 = 1.00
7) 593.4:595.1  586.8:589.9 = 1.19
